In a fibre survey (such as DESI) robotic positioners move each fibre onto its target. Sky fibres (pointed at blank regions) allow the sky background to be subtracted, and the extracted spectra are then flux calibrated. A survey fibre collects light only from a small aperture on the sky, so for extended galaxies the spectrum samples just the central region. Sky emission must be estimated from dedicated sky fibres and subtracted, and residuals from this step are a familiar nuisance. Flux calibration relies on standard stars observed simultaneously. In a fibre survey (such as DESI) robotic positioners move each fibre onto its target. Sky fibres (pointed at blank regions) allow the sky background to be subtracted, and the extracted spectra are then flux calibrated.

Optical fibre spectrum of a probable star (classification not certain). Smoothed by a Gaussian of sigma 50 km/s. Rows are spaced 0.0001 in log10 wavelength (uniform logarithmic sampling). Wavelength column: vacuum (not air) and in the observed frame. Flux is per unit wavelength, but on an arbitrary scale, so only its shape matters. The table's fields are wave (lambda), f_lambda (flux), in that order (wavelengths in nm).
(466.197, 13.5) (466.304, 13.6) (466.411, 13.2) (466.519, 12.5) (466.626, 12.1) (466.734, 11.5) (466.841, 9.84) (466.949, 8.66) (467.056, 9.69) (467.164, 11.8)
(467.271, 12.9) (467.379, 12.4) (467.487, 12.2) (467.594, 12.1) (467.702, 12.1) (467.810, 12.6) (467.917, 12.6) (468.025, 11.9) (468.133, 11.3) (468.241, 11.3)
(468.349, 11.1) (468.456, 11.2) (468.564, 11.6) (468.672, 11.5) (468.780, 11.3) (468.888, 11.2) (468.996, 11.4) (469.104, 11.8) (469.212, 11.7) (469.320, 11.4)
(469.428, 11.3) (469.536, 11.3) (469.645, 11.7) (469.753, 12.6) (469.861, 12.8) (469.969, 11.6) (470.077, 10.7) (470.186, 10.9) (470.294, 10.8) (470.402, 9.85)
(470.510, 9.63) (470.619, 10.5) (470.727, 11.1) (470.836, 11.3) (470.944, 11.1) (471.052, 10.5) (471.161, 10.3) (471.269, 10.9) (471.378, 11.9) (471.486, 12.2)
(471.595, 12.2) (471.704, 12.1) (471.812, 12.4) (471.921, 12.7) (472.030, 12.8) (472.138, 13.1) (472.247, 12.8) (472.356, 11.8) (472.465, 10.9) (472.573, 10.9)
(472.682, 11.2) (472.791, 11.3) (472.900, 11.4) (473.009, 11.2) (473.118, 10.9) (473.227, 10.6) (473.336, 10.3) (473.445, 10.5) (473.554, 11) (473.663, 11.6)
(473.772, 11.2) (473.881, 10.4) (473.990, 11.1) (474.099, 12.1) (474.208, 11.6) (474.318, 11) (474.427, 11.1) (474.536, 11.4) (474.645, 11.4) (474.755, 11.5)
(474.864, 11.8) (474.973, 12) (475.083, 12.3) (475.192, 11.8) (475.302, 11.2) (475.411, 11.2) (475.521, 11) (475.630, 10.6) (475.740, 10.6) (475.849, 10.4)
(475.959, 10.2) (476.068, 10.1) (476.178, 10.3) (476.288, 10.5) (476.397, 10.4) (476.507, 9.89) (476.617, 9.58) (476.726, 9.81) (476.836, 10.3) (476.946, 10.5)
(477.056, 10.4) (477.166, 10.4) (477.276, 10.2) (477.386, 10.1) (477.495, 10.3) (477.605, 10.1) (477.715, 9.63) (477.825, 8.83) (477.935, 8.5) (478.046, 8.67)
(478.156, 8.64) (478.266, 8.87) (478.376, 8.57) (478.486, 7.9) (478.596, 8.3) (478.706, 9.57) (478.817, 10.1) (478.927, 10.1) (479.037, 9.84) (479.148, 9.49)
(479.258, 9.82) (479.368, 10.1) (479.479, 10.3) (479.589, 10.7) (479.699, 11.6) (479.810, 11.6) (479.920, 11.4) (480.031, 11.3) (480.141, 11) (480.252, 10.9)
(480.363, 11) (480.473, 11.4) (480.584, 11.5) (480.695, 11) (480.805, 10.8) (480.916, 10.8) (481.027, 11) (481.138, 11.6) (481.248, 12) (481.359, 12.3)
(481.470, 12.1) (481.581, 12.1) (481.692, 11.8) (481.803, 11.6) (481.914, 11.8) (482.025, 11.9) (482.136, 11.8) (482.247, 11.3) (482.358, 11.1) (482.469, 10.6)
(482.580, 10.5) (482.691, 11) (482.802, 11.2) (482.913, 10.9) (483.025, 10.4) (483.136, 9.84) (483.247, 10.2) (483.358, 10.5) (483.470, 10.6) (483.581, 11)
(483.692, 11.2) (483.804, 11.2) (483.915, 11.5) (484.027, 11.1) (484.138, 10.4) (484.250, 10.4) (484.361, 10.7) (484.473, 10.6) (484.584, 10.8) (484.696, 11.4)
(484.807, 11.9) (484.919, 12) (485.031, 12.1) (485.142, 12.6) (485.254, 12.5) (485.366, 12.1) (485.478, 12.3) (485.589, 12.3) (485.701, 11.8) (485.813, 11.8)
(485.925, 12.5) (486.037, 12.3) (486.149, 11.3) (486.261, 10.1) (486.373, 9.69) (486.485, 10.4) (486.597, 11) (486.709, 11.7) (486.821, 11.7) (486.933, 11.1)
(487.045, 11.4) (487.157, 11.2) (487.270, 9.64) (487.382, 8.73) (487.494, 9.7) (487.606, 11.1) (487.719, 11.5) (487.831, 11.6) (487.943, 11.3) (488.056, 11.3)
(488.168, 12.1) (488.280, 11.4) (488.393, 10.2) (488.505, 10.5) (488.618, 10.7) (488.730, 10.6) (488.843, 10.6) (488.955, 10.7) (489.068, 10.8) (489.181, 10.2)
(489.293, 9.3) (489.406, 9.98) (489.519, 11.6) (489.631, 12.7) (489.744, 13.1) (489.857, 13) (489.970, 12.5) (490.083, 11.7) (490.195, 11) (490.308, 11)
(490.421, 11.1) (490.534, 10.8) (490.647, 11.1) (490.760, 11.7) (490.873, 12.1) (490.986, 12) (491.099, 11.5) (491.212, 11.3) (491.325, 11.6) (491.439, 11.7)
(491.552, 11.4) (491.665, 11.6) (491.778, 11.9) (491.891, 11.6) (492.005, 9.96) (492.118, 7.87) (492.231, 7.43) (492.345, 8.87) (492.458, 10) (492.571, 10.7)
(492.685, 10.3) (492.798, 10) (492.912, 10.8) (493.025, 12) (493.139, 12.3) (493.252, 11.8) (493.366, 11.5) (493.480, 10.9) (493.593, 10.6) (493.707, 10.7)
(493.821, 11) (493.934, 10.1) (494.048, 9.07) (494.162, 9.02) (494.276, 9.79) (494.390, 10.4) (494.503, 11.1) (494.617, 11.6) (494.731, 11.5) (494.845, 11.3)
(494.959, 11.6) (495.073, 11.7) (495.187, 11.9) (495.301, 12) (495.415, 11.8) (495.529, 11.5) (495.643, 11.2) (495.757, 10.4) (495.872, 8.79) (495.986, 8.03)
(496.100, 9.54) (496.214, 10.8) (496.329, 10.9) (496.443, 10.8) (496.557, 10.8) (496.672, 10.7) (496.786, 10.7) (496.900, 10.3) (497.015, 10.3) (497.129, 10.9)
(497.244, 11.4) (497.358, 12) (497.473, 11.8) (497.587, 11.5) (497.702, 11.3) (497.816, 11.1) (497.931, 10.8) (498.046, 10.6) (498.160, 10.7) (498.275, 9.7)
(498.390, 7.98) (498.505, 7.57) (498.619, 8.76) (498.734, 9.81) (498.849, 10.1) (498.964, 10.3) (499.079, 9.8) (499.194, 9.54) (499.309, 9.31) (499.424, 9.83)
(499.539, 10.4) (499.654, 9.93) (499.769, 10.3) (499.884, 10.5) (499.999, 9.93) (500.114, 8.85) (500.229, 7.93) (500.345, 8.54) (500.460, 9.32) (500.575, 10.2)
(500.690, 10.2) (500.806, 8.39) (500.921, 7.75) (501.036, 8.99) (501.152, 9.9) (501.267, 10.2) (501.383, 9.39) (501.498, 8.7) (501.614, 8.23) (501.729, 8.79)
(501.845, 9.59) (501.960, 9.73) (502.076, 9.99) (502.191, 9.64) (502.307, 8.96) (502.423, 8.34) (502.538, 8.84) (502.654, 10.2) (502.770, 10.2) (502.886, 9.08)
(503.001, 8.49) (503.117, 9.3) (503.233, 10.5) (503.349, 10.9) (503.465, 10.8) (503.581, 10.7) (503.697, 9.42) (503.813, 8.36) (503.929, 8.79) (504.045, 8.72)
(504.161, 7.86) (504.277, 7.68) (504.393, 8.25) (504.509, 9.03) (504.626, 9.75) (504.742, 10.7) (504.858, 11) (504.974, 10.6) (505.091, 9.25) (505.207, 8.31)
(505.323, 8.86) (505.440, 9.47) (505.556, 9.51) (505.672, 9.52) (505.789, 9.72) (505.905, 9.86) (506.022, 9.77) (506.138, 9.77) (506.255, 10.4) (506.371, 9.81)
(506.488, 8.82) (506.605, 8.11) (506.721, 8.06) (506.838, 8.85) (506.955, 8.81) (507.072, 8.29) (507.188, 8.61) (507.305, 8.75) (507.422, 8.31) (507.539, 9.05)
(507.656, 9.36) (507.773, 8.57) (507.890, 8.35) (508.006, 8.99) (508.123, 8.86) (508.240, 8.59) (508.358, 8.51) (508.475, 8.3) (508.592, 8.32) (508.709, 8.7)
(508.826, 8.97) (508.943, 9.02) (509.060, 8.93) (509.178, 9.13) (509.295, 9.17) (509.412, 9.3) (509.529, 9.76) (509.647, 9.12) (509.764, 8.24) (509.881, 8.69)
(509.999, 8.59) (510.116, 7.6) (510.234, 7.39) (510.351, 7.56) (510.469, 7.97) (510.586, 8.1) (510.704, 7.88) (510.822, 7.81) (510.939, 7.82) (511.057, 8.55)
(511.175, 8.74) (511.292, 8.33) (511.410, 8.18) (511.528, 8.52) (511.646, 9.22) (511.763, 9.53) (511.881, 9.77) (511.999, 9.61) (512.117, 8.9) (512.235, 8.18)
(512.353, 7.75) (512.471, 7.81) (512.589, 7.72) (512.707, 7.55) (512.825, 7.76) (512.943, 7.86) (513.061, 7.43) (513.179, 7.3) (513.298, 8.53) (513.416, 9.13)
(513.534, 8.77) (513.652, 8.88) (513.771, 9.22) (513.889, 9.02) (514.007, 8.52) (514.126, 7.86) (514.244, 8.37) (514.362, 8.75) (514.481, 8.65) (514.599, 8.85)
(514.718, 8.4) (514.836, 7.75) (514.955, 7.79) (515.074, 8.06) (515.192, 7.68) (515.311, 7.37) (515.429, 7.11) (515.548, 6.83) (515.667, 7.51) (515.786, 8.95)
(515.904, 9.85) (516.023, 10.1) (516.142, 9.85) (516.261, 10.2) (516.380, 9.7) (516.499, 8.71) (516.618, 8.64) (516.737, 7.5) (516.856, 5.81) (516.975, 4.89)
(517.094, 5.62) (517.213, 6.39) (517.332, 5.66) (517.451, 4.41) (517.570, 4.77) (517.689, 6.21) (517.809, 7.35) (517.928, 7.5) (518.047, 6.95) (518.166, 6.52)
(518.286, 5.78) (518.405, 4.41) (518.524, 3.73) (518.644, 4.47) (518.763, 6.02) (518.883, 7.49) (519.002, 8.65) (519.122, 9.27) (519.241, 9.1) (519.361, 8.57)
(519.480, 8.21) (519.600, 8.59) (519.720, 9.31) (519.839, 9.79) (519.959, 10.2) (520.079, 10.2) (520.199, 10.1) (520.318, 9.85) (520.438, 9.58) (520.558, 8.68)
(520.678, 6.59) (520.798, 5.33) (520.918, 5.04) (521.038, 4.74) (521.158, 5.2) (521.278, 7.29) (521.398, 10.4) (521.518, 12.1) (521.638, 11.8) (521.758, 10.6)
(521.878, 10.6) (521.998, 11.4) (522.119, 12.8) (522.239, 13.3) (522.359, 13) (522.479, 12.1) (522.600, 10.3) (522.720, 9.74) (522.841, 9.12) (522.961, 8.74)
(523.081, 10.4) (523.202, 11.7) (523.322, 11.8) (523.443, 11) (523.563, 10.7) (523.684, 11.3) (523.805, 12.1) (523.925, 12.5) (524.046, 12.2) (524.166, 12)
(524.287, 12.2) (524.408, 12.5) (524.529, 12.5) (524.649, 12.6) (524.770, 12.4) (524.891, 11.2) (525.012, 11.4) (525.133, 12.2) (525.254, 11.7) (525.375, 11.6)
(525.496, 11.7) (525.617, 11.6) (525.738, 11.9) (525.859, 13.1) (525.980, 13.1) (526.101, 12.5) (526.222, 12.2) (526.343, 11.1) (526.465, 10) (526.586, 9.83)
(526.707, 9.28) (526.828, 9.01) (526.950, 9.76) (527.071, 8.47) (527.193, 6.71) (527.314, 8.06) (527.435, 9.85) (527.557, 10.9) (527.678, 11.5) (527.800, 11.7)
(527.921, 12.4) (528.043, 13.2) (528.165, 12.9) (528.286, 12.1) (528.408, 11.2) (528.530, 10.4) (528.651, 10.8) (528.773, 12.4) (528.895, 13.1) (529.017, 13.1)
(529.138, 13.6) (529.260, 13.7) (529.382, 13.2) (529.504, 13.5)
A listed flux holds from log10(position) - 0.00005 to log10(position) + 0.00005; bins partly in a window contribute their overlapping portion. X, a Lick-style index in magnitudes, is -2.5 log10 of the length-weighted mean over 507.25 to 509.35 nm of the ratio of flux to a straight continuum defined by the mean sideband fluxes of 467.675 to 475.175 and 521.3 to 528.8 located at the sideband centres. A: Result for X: 0.28 mag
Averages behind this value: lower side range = 11.4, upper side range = 11.3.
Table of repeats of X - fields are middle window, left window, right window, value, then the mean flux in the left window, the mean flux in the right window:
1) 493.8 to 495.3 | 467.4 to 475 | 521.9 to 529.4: 0.06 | 11.5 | 11.5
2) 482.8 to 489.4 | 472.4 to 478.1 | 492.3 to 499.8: -0.04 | 10.7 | 10.5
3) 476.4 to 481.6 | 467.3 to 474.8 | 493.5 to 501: 0.08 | 11.5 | 10.3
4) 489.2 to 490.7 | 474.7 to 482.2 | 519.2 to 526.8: -0.08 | 10.6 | 10.6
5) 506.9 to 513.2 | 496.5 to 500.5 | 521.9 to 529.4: 0.25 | 10.1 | 11.5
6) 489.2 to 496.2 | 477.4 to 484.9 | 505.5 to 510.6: -0.11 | 10.6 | 8.83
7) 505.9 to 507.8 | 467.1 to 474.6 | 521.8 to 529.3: 0.26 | 11.5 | 11.4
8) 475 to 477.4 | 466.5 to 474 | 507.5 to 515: 0.04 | 11.4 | 8.5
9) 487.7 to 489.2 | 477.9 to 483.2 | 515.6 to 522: -0.09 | 10.6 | 7.86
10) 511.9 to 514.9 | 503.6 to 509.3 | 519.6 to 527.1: 0.16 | 9.03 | 10.6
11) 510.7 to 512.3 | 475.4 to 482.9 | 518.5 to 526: 0.18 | 10.5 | 10.2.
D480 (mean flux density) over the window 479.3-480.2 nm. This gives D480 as 11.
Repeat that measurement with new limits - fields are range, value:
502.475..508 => 9.26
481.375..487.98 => 11.2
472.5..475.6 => 11.2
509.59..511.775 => 8.28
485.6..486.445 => 11.4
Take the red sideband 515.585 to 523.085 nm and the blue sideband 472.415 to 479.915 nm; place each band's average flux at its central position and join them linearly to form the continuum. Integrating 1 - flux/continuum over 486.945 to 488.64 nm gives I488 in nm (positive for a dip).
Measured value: -0.16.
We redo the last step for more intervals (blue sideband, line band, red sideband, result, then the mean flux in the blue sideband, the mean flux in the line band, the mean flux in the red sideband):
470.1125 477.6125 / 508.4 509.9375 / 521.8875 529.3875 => 0.33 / 11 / 8.9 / 11.4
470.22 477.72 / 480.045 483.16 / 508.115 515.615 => -0.23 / 11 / 11.3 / 8.38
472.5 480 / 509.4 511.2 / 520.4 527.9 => 0.39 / 10.5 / 8.28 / 10.6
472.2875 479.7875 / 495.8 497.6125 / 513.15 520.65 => -0.28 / 10.5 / 10.6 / 7.9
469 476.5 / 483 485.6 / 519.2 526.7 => -0.03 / 11.3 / 11.2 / 10.6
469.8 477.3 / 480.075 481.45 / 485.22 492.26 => -0.02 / 11.1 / 11.3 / 11.2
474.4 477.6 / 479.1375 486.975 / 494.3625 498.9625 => -0.39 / 10.7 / 11.2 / 10.6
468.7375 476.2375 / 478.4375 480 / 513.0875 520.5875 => 0.10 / 11.3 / 10.1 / 7.9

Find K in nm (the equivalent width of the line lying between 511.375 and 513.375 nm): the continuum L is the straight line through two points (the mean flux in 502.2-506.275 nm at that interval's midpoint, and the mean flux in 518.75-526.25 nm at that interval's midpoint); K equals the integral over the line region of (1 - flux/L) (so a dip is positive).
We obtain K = 0.31 nm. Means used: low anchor 9.45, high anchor 10.4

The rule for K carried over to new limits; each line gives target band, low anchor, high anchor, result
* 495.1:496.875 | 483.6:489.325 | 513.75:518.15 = -0.113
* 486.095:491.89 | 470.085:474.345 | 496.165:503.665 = -0.401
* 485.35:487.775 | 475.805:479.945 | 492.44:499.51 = -0.220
